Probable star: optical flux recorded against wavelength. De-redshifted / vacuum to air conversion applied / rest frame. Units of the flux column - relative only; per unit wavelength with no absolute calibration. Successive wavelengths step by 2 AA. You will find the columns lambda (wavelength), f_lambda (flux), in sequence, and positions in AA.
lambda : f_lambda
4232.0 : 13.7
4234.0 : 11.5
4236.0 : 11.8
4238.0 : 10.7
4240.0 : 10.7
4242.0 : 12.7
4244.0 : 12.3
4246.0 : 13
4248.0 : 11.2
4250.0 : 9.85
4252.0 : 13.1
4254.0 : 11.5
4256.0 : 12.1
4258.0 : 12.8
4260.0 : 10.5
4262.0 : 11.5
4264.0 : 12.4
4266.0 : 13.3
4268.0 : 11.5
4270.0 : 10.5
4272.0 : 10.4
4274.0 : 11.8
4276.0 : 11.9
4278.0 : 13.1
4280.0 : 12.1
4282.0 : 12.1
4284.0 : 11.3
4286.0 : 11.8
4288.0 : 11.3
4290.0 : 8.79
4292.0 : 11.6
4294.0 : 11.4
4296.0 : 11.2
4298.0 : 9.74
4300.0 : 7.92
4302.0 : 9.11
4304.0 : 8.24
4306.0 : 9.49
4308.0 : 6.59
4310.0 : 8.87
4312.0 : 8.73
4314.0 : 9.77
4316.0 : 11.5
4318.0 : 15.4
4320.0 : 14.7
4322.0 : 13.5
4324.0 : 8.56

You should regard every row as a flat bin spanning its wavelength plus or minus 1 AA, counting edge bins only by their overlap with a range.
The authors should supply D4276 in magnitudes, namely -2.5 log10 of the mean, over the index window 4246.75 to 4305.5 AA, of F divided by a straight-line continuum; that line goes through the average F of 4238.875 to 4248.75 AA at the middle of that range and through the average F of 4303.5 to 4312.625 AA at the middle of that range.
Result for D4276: -0.10 mag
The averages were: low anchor 12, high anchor 8.38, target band 11.2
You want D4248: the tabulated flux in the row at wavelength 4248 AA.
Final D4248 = 11.2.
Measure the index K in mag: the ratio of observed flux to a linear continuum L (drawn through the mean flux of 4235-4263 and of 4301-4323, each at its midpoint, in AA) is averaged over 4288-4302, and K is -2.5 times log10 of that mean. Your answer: 0.08 mag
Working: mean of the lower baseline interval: 11.7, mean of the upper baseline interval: 10.5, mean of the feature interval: 10.1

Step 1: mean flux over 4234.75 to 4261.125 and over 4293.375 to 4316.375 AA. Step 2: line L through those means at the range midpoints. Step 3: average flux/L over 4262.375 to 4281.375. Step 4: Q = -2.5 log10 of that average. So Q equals -0.12 mag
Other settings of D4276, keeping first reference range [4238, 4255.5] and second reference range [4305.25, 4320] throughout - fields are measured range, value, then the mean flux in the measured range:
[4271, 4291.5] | -0.042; 11.5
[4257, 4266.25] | -0.053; 12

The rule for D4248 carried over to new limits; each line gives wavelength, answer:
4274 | 11.8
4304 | 8.24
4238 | 10.7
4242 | 12.7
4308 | 6.59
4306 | 9.49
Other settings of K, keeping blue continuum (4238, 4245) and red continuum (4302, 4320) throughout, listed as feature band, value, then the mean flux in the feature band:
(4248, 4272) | -0.04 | 11.7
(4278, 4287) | -0.12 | 12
